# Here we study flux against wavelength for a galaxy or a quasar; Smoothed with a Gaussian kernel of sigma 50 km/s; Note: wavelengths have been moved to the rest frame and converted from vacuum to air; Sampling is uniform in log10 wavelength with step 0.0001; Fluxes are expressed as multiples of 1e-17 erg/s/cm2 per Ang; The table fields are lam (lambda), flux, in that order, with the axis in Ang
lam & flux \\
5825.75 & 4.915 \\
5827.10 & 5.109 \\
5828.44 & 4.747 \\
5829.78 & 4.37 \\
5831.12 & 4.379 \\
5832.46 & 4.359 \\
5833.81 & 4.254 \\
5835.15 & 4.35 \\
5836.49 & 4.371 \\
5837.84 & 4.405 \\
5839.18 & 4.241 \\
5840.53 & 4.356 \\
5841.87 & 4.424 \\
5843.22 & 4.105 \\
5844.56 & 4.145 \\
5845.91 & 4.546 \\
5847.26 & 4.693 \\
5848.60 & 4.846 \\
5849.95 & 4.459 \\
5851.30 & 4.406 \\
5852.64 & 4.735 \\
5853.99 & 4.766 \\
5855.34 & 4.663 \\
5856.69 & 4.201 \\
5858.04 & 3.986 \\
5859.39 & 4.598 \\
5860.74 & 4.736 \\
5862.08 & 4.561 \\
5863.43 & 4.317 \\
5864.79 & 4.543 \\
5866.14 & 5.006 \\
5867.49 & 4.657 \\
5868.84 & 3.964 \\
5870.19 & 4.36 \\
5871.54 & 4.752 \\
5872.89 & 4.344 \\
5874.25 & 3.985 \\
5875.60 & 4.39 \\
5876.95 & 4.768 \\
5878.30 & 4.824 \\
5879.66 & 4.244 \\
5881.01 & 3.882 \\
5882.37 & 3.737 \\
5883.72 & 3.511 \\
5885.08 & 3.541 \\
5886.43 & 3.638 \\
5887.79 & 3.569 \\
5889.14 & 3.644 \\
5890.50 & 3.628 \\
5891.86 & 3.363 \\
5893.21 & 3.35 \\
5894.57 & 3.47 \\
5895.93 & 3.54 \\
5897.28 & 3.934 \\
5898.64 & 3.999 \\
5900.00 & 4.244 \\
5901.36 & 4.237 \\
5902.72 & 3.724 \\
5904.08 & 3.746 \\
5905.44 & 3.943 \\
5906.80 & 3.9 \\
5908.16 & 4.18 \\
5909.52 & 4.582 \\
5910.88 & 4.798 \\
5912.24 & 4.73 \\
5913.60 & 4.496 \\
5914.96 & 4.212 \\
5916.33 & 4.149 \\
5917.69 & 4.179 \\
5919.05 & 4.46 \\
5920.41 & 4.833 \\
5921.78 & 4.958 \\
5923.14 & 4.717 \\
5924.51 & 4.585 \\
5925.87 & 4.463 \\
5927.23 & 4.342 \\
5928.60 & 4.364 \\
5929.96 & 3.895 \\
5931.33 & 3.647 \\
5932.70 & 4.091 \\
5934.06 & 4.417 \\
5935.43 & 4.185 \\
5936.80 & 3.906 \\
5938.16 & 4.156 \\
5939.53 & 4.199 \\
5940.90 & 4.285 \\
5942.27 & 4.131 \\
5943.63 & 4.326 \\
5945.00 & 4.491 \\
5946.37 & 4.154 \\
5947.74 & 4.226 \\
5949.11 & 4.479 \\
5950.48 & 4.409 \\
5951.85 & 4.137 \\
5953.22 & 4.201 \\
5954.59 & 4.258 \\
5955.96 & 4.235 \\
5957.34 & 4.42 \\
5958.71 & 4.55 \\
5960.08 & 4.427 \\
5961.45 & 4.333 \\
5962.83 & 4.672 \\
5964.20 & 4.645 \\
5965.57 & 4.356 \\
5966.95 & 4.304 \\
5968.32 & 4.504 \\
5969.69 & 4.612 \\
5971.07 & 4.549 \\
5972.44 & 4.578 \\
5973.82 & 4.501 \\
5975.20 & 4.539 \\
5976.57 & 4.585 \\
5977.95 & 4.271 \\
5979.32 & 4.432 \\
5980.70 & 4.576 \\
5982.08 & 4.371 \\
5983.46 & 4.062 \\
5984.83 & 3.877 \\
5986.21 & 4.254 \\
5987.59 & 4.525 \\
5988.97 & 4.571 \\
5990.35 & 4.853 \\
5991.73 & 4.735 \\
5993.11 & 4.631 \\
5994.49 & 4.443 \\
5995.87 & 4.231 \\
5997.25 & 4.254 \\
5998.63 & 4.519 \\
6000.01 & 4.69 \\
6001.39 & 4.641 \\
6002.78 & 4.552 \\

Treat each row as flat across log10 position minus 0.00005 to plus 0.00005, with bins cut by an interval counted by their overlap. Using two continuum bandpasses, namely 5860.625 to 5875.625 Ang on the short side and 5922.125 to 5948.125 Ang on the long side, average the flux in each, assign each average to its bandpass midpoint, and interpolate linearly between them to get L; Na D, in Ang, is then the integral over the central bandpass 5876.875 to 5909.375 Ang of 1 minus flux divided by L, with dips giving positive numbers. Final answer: 3.9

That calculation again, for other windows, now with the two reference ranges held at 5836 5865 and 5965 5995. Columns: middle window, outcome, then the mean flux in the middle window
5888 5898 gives 2.0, 3.57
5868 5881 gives 0.2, 4.38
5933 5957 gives 1.1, 4.25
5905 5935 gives 0.6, 4.36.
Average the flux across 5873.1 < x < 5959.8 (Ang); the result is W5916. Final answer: 4.16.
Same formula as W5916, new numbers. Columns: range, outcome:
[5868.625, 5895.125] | 3.95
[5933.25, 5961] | 4.28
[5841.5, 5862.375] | 4.49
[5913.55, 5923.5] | 4.49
